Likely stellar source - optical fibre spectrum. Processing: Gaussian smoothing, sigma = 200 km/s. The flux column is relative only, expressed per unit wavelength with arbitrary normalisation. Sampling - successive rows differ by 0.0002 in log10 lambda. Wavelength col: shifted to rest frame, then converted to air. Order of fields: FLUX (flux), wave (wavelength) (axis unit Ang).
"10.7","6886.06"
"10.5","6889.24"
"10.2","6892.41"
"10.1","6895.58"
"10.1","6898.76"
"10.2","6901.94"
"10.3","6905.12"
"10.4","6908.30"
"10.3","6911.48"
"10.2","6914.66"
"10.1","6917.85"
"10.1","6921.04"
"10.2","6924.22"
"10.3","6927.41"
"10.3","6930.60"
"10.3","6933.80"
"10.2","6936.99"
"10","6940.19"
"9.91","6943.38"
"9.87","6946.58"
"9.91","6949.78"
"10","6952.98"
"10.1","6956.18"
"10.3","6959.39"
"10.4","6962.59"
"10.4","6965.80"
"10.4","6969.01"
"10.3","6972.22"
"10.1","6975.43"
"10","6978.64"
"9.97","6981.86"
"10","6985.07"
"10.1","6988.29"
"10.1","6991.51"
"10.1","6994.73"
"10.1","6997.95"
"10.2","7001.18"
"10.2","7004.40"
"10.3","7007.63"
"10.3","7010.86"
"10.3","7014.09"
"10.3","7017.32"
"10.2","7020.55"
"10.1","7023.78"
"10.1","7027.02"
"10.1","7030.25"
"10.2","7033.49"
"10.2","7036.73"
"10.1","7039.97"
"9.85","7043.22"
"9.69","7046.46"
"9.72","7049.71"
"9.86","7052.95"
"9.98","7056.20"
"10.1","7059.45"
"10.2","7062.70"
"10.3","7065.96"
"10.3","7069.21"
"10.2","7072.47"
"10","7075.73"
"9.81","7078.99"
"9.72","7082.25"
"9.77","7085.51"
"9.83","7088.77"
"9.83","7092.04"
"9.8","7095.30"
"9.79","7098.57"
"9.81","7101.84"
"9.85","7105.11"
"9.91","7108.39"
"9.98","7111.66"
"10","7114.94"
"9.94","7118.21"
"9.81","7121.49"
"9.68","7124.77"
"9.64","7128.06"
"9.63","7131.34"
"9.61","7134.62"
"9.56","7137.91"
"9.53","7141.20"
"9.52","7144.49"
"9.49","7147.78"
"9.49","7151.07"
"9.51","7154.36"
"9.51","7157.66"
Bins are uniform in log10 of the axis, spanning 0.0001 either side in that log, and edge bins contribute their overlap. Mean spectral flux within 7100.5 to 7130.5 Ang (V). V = 9.84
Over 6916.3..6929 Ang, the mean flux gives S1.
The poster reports 10.2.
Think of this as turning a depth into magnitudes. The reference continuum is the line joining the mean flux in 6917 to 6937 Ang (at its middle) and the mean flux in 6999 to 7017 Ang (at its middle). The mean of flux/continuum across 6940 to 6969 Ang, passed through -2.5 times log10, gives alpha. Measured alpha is 0.01 mag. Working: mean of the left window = 10.2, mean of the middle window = 10.1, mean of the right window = 10.3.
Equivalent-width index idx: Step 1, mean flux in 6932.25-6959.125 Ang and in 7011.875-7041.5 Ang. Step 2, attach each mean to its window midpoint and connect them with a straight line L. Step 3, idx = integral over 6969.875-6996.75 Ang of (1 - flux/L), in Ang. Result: 0.05 Ang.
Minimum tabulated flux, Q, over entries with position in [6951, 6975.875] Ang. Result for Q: 10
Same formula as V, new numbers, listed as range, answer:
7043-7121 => 9.93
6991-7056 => 10.1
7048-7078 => 10.1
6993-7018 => 10.2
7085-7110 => 9.83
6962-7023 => 10.2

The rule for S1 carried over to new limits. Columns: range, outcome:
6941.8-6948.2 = 9.89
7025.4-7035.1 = 10.1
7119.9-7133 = 9.69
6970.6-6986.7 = 10.1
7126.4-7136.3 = 9.62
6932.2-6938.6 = 10.2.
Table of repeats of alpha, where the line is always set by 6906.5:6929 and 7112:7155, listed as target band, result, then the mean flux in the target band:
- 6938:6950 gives 0.02 mag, 9.94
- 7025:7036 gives -0.02 mag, 10.1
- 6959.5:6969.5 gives -0.03 mag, 10.4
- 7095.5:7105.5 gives -0.01 mag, 9.81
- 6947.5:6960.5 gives 0.01 mag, 10.1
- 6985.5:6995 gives 0.00 mag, 10.1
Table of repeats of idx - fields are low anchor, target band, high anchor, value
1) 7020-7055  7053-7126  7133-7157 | -1.2 Ang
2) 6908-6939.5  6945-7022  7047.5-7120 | -0.4 Ang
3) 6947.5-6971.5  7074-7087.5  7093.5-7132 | 0.1 Ang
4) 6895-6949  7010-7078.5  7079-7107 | -1.3 Ang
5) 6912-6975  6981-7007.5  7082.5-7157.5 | -0.2 Ang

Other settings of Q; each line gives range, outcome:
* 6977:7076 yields 9.69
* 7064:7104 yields 9.72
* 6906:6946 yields 9.91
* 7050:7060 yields 9.86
